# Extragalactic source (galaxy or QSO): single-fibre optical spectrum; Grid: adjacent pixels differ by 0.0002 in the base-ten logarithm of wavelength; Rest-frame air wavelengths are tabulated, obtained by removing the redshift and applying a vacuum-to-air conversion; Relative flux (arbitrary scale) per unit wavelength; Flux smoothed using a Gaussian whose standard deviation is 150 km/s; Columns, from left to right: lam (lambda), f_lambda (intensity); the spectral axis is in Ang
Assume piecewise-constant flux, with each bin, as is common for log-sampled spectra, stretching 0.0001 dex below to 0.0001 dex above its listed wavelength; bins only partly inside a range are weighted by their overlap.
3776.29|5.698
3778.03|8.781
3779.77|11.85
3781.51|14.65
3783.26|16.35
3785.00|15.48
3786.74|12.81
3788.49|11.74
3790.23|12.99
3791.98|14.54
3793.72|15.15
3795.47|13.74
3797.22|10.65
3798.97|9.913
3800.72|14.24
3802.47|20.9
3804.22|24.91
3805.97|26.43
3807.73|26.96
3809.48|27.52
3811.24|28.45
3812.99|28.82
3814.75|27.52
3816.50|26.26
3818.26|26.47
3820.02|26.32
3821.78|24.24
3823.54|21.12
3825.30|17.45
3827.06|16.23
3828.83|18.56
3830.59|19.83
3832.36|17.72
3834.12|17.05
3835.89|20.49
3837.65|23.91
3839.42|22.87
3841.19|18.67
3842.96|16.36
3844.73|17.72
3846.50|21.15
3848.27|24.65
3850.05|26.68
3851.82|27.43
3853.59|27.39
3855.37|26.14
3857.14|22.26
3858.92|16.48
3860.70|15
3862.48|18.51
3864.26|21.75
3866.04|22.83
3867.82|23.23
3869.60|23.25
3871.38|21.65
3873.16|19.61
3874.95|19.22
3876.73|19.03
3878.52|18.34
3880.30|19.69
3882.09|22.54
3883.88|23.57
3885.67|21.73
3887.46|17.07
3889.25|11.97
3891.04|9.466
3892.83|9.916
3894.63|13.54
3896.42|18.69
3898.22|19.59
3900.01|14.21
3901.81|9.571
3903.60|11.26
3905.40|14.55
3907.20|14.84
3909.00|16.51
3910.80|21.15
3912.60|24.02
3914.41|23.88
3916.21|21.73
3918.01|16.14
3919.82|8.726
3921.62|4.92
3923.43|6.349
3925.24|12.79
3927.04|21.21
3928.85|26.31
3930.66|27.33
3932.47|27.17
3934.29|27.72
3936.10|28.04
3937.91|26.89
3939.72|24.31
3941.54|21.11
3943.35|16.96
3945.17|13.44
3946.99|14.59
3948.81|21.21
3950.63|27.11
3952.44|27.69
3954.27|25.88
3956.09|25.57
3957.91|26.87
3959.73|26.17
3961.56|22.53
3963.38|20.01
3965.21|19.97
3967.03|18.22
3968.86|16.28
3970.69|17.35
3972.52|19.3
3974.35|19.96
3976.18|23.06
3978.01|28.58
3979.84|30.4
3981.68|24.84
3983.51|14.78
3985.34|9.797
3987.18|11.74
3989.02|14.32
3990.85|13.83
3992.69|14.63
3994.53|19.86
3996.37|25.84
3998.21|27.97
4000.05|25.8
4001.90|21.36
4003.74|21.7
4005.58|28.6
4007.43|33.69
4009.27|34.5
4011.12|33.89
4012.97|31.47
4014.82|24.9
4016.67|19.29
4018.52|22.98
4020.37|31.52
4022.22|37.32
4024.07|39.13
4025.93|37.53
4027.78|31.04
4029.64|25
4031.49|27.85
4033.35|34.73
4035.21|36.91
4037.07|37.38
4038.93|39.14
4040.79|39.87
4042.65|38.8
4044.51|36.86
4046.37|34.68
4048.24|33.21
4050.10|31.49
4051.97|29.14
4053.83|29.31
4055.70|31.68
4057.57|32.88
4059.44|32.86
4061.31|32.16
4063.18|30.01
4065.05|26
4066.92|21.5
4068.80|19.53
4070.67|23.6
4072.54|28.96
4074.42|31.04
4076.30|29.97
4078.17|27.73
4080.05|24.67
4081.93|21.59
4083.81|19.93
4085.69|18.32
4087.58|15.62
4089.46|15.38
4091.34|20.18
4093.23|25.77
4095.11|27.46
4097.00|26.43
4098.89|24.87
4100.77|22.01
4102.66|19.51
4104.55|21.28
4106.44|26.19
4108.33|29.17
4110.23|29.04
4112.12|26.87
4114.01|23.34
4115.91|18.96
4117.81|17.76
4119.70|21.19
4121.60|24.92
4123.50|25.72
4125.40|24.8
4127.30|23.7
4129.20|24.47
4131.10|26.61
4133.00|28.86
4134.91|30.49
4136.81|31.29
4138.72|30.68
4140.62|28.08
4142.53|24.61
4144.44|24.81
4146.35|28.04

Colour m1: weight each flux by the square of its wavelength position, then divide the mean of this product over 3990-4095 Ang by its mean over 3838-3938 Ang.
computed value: 1.6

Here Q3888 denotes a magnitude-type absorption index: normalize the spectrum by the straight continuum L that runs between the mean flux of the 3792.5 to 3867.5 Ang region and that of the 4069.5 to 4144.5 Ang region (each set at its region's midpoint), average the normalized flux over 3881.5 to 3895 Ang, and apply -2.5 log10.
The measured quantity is 0.33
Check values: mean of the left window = 21.3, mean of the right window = 24.6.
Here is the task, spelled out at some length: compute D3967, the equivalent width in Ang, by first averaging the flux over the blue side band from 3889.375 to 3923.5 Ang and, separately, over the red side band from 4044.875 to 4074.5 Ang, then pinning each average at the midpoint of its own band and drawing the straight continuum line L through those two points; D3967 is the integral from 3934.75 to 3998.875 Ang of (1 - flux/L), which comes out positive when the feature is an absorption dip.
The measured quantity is -2.7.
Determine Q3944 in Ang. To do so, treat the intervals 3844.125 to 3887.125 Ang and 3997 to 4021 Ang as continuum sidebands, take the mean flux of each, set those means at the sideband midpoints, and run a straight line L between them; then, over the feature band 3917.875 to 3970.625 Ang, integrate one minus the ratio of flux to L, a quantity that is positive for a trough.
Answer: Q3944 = 8.7 Ang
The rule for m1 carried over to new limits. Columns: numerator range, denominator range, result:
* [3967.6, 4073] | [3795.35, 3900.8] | 1.46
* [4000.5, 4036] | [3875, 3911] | 1.96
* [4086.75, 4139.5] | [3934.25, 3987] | 1.21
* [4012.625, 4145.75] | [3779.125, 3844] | 1.62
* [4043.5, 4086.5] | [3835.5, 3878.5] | 1.46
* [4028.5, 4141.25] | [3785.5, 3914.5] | 1.57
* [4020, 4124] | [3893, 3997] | 1.52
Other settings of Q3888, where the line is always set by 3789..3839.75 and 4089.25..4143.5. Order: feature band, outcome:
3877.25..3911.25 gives 0.322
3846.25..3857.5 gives -0.200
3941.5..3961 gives 0.006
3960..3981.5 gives 0.059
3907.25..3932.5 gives 0.224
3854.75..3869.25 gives 0.029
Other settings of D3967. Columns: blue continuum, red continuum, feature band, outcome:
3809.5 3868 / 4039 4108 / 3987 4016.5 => 1.6 Ang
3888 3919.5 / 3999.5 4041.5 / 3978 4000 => 6.0 Ang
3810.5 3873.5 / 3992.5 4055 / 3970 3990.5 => 6.6 Ang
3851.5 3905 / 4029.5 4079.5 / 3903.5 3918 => 1.6 Ang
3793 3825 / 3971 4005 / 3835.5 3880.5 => 0.7 Ang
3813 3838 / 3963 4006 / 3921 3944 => -0.4 Ang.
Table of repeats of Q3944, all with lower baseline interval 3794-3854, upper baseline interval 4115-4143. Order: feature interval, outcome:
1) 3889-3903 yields 5.7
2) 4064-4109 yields 2.5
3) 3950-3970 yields 0.1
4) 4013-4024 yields -2.0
